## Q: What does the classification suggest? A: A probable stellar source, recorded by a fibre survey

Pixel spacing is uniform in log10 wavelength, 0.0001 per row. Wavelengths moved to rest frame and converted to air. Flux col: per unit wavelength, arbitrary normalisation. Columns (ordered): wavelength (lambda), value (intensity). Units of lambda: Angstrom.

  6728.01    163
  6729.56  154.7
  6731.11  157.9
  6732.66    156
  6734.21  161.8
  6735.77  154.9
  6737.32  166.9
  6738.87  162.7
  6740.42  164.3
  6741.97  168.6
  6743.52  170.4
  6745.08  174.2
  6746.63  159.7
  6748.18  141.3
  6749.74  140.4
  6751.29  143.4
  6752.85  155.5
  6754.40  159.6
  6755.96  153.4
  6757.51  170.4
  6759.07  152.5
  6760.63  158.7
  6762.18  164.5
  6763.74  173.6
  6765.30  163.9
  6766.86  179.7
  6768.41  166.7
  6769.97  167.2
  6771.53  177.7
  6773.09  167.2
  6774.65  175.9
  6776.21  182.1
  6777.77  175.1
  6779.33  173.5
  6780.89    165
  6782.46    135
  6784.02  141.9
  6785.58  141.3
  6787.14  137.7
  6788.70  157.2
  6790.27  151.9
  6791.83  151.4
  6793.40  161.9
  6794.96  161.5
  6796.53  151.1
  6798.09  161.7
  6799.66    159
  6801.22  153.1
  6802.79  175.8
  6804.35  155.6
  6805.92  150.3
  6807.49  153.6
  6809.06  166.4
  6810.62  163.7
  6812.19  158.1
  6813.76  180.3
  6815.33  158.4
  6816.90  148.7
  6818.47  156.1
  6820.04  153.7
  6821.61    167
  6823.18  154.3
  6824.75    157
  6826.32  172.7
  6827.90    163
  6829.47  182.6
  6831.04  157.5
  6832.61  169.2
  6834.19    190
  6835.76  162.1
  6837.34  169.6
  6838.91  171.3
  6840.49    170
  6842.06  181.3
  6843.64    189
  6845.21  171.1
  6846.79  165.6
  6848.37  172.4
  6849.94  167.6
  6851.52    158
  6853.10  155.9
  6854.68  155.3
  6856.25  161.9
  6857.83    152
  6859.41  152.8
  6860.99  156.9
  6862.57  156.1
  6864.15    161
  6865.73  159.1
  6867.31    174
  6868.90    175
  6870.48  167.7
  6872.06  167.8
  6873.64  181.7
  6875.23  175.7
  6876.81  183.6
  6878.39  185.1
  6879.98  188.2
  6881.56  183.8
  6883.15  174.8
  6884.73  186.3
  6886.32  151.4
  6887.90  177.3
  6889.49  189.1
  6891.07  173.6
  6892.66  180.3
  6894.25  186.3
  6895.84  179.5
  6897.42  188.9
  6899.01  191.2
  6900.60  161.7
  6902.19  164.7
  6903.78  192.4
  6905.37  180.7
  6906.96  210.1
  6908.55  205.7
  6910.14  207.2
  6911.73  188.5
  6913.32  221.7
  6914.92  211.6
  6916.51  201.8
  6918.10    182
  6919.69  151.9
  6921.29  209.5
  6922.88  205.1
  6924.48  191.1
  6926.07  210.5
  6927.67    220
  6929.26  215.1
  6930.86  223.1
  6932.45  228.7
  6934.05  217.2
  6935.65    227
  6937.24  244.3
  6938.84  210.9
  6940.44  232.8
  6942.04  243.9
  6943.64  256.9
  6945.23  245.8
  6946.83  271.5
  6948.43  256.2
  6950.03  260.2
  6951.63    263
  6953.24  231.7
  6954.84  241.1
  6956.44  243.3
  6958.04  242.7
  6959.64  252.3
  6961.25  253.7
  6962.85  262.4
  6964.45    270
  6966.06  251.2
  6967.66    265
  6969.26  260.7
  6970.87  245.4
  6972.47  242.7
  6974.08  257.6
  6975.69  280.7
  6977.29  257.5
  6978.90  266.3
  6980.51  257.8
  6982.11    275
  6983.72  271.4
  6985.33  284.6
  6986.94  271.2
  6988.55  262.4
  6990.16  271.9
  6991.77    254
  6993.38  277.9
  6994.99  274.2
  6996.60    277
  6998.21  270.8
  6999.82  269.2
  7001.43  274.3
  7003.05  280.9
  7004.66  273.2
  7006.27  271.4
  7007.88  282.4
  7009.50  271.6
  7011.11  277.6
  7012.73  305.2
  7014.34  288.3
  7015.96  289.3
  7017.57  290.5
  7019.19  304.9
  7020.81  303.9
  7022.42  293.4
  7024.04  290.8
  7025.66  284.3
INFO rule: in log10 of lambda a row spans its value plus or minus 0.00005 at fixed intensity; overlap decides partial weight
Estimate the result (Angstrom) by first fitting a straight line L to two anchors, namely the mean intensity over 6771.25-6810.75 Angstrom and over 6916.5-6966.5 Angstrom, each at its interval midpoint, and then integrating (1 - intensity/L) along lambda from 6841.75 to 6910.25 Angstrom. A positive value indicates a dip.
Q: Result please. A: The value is 8.8 Angstrom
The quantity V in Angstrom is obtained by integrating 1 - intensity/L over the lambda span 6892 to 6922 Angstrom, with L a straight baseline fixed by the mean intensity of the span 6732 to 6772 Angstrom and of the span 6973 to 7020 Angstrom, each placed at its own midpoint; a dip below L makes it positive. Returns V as 5.58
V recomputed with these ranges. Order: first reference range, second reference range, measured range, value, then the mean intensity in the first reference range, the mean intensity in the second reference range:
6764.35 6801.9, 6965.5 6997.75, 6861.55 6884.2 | 3.7 Angstrom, 161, 265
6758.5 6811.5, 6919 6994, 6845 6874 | 5.0 Angstrom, 161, 246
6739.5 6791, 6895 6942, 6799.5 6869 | 6.1 Angstrom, 161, 203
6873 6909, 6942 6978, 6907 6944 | 1.0 Angstrom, 182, 255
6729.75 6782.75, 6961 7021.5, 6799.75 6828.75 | 4.5 Angstrom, 163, 272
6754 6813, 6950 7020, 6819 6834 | 1.5 Angstrom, 161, 268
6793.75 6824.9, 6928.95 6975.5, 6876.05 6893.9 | 2.2 Angstrom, 159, 246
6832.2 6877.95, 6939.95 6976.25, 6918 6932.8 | 1.5 Angstrom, 168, 253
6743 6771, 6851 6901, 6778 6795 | 1.1 Angstrom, 161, 172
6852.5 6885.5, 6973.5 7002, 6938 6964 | -1.1 Angstrom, 169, 270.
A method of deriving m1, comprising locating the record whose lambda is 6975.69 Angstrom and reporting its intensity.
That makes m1 280.7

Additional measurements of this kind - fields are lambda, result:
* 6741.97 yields 168.6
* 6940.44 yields 232.8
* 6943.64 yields 256.9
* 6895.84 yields 179.5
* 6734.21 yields 161.8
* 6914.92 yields 211.6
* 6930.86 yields 223.1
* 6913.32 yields 221.7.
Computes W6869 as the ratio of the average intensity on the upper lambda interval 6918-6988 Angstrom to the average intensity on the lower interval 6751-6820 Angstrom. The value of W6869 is 1.51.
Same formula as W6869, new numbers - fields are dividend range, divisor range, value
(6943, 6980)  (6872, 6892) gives 1.43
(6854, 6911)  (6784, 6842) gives 1.09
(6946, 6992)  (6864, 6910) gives 1.44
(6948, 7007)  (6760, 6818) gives 1.63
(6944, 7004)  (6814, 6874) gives 1.58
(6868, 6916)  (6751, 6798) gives 1.15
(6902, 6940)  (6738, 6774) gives 1.27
